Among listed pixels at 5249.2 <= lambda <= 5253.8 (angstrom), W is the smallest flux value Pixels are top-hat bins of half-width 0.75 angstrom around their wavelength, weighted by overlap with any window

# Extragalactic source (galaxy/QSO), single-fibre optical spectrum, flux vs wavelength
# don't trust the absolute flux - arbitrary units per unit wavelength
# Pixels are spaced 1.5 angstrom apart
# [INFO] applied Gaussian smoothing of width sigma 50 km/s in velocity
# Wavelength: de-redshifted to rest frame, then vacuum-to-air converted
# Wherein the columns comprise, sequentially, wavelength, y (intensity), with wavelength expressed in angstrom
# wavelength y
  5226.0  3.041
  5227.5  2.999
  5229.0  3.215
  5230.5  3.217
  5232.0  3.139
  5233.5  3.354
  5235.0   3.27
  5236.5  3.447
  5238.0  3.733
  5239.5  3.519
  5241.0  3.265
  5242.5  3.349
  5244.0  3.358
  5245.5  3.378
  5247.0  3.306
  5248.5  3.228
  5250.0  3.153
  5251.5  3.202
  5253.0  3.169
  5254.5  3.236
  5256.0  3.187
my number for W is 3.153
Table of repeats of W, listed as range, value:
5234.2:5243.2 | 3.265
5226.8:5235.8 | 2.999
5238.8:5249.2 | 3.228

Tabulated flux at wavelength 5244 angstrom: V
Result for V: 3.358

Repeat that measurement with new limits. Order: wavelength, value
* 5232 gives 3.139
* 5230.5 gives 3.217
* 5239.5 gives 3.519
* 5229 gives 3.215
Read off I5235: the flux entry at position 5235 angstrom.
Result 3.27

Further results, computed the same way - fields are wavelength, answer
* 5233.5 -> 3.354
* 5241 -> 3.265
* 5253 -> 3.169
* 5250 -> 3.153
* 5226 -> 3.041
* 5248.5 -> 3.228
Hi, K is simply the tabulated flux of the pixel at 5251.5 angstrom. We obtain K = 3.202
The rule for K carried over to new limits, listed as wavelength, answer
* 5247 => 3.306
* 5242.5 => 3.349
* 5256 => 3.187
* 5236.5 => 3.447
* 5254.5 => 3.236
